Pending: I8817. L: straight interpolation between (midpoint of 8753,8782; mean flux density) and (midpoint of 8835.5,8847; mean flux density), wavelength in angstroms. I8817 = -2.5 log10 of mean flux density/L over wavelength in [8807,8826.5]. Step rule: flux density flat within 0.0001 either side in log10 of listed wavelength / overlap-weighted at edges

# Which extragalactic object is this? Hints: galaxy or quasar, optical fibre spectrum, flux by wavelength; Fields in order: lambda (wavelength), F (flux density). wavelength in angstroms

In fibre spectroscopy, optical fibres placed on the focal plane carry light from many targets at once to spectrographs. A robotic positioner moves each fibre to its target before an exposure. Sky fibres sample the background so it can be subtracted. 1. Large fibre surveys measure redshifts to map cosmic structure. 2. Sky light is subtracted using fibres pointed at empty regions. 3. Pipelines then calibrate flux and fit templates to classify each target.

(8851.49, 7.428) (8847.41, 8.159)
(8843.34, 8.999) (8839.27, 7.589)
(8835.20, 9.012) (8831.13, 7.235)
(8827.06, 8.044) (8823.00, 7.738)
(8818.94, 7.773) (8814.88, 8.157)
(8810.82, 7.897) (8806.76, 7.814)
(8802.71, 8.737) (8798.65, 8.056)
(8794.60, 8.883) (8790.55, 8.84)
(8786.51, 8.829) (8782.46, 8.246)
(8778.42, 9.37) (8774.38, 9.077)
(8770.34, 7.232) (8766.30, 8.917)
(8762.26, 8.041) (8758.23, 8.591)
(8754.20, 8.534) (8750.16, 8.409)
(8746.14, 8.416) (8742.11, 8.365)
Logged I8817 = 0.07 mag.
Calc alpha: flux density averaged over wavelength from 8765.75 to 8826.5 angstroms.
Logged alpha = 8.35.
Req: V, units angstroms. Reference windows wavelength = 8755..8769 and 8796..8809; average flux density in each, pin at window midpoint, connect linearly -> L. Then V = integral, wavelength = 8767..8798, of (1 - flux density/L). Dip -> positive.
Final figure -1.07 angstroms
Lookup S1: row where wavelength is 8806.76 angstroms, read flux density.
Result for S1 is 7.814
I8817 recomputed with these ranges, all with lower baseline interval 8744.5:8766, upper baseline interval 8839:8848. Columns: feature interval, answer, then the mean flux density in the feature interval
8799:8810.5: 0.031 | 8.18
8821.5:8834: 0.087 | 7.76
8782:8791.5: -0.033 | 8.68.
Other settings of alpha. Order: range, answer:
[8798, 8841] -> 8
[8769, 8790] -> 8.62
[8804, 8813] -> 7.93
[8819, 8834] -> 7.76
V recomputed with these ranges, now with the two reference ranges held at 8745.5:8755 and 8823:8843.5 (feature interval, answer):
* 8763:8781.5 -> -0.53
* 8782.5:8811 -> -0.79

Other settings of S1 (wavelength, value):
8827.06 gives 8.044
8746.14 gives 8.416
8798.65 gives 8.056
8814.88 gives 8.157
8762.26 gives 8.041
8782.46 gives 8.246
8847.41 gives 8.159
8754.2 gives 8.534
